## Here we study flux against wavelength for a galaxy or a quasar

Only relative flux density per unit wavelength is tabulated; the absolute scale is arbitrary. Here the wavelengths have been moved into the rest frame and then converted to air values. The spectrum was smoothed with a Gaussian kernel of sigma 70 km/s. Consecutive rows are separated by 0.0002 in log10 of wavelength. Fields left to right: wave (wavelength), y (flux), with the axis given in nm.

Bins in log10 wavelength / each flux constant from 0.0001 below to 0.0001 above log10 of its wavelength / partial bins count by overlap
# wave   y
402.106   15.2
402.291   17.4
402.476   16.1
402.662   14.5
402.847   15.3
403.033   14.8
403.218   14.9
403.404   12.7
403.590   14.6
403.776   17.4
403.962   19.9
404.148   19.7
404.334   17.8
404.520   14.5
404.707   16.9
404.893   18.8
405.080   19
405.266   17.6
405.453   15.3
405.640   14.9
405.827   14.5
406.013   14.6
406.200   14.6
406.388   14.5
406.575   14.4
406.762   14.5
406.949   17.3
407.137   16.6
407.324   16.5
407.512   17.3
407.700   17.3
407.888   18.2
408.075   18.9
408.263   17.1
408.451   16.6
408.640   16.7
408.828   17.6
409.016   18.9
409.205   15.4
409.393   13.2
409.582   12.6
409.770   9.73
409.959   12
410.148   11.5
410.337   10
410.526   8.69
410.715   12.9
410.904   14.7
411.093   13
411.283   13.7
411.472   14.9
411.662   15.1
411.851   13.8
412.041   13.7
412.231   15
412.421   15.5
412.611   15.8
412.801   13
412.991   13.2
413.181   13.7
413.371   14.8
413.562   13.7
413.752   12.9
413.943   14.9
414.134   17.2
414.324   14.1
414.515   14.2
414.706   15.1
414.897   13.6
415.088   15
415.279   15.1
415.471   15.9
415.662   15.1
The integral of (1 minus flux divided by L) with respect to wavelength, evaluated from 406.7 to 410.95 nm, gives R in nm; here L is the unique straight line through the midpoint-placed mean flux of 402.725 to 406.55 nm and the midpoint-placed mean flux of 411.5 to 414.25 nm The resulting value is 0.09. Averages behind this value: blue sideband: 16.1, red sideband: 14.5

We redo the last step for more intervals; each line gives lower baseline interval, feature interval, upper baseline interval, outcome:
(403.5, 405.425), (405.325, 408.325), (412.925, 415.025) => 0.12 nm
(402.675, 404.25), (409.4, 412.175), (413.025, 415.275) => 0.43 nm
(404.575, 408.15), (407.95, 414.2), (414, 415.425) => 0.52 nm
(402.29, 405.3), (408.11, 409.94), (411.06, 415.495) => 0.01 nm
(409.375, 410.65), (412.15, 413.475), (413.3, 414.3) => -0.07 nm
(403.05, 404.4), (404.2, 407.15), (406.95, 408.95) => 0.16 nm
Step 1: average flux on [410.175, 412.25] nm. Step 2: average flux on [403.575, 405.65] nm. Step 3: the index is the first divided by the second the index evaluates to 0.8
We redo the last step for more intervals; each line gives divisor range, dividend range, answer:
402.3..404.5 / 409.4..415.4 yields 0.85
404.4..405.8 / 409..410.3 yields 0.77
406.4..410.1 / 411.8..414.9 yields 0.91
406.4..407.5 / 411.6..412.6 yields 0.93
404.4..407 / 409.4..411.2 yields 0.74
